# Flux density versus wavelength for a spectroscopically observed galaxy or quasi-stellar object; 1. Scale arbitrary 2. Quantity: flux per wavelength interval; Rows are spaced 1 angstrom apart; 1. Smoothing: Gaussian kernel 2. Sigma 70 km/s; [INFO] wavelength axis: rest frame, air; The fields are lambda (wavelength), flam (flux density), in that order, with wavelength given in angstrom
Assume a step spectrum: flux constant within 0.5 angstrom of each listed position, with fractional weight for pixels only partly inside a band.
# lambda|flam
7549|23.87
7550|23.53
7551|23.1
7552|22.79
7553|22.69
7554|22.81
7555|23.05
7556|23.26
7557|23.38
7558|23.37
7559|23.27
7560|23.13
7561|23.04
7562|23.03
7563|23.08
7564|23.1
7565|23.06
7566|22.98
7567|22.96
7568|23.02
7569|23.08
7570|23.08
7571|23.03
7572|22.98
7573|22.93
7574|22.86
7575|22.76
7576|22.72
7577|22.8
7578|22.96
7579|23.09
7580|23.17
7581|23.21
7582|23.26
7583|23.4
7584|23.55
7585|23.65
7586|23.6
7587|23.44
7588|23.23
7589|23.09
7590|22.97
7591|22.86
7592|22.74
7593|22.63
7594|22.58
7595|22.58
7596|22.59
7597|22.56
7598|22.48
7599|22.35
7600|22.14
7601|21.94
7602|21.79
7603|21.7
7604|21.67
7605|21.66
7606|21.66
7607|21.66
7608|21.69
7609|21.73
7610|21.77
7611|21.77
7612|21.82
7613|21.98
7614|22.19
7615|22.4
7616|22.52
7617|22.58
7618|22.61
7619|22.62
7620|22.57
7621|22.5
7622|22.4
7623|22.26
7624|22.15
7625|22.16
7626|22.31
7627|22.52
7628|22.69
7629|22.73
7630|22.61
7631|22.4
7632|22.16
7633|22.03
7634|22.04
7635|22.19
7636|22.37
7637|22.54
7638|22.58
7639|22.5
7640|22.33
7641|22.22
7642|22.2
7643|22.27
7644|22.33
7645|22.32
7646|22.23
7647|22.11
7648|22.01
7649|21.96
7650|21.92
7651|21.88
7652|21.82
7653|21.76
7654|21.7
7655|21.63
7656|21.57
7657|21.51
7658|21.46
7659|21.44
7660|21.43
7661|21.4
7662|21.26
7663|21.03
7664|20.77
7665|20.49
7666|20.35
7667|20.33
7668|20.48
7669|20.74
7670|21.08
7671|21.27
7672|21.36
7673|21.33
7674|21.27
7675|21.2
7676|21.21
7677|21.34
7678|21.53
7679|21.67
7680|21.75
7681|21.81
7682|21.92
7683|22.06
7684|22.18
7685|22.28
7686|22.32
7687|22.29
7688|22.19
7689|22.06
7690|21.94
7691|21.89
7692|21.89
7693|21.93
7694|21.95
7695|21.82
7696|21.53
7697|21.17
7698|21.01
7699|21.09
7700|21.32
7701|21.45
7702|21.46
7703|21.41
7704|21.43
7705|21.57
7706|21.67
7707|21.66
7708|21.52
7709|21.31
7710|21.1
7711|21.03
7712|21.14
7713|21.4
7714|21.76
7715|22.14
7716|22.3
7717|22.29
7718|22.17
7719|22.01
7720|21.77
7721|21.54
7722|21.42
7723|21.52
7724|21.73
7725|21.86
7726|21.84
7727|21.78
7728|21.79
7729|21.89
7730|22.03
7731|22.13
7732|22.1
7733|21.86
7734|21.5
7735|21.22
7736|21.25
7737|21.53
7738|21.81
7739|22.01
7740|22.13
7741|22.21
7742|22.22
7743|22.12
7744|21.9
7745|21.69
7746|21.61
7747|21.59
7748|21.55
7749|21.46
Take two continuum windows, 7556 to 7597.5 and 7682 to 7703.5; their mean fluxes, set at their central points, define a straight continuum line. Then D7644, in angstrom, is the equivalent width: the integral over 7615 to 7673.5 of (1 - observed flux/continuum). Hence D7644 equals 1.1 angstrom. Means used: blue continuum 23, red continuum 21.8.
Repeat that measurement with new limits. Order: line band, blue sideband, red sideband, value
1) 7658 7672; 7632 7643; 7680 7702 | 0.7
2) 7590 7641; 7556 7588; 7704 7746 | 1.0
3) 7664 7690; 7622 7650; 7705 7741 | 0.7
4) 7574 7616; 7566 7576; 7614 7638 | 0.3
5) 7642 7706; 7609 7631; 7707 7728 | 1.1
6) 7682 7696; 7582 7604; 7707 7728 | -0.1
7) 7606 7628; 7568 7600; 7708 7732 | 0.5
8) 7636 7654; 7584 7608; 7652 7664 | -0.4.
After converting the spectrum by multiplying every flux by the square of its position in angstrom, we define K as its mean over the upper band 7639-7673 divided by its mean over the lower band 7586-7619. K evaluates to 0.98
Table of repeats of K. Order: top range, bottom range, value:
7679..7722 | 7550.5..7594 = 0.97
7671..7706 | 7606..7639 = 0.99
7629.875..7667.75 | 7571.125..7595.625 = 0.96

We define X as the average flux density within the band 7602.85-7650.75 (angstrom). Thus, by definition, 22.2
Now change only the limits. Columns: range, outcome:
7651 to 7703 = 21.5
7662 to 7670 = 20.7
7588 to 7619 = 22.2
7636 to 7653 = 22.2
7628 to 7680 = 21.7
